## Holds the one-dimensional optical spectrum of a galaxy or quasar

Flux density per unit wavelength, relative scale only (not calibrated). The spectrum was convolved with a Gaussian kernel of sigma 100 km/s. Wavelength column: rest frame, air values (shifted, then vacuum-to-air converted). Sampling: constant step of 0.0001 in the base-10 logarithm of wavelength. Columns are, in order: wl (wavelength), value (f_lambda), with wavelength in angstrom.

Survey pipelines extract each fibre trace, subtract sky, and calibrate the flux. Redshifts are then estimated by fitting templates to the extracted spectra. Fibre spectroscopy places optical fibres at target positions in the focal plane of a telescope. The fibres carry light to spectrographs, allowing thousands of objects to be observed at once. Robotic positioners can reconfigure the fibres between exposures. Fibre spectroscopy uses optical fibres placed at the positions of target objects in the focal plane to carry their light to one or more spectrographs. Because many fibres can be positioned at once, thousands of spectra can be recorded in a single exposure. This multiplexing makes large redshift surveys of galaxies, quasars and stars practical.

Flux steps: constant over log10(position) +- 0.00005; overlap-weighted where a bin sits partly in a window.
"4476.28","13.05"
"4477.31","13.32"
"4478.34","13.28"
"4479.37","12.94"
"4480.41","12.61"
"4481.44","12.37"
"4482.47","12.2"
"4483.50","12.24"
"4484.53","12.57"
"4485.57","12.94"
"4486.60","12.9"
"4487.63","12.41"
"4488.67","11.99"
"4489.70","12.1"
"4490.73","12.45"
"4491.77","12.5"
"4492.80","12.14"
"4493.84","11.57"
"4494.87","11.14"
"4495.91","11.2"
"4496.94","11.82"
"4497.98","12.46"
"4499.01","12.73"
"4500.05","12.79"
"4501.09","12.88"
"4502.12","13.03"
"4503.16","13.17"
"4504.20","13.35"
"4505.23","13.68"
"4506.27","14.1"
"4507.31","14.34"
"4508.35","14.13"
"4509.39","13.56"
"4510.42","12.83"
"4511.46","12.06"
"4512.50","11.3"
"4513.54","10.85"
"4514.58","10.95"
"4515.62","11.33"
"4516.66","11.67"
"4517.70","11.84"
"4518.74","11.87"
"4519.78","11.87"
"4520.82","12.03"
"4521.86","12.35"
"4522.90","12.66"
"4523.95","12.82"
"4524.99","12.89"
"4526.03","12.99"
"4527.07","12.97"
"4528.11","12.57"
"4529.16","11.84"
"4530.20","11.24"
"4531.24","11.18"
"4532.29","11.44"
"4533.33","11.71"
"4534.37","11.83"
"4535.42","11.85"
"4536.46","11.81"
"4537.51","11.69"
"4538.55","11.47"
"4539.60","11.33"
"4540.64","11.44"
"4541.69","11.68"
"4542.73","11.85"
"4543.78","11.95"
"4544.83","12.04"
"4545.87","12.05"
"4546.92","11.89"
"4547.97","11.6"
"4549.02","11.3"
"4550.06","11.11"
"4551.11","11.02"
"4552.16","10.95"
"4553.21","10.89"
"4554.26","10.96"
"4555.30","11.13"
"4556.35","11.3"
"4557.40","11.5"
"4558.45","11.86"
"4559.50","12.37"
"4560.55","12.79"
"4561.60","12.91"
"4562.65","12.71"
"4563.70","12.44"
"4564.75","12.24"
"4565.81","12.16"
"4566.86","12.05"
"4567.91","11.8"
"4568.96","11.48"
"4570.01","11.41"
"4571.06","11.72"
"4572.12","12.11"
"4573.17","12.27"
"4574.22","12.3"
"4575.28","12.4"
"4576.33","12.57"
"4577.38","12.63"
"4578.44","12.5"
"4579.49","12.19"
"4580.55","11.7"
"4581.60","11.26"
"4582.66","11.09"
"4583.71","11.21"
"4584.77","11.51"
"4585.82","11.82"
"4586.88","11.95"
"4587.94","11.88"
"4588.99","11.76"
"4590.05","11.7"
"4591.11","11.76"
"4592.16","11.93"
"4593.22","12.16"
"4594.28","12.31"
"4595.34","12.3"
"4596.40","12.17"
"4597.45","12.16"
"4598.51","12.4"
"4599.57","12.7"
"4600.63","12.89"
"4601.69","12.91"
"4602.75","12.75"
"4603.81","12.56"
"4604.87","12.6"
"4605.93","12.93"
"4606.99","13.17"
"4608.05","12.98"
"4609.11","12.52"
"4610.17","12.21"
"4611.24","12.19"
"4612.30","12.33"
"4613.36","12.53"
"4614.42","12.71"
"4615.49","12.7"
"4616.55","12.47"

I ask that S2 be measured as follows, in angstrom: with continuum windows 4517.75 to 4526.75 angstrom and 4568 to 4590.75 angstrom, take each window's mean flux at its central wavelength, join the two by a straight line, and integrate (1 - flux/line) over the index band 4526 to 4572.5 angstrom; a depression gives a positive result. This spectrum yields 1.5 angstrom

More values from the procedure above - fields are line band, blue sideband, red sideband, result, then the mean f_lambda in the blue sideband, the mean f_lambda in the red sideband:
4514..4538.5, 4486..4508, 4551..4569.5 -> 0.6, 12.6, 11.8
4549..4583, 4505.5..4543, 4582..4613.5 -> 0.9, 12.1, 12.2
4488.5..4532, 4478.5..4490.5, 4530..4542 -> -1.2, 12.5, 11.6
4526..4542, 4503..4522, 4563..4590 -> 0.7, 12.5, 11.9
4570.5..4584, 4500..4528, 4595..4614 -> 0.6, 12.6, 12.6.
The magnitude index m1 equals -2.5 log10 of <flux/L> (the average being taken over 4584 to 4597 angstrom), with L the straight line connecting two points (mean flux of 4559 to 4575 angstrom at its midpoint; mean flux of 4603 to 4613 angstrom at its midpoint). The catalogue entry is 0.04 mag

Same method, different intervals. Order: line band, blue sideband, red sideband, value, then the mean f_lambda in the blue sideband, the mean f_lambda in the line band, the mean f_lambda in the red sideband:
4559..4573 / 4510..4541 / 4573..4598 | -0.02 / 11.9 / 12.2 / 12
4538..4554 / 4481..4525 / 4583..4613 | 0.08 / 12.4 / 11.5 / 12.3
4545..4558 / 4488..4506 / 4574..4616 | 0.09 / 12.4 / 11.3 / 12.3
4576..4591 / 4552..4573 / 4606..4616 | 0.03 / 11.9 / 11.8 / 12.6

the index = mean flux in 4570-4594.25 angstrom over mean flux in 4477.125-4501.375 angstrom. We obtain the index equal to 1.0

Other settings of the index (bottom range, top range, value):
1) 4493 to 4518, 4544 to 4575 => 0.95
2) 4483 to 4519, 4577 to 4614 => 0.98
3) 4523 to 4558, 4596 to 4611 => 1.08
